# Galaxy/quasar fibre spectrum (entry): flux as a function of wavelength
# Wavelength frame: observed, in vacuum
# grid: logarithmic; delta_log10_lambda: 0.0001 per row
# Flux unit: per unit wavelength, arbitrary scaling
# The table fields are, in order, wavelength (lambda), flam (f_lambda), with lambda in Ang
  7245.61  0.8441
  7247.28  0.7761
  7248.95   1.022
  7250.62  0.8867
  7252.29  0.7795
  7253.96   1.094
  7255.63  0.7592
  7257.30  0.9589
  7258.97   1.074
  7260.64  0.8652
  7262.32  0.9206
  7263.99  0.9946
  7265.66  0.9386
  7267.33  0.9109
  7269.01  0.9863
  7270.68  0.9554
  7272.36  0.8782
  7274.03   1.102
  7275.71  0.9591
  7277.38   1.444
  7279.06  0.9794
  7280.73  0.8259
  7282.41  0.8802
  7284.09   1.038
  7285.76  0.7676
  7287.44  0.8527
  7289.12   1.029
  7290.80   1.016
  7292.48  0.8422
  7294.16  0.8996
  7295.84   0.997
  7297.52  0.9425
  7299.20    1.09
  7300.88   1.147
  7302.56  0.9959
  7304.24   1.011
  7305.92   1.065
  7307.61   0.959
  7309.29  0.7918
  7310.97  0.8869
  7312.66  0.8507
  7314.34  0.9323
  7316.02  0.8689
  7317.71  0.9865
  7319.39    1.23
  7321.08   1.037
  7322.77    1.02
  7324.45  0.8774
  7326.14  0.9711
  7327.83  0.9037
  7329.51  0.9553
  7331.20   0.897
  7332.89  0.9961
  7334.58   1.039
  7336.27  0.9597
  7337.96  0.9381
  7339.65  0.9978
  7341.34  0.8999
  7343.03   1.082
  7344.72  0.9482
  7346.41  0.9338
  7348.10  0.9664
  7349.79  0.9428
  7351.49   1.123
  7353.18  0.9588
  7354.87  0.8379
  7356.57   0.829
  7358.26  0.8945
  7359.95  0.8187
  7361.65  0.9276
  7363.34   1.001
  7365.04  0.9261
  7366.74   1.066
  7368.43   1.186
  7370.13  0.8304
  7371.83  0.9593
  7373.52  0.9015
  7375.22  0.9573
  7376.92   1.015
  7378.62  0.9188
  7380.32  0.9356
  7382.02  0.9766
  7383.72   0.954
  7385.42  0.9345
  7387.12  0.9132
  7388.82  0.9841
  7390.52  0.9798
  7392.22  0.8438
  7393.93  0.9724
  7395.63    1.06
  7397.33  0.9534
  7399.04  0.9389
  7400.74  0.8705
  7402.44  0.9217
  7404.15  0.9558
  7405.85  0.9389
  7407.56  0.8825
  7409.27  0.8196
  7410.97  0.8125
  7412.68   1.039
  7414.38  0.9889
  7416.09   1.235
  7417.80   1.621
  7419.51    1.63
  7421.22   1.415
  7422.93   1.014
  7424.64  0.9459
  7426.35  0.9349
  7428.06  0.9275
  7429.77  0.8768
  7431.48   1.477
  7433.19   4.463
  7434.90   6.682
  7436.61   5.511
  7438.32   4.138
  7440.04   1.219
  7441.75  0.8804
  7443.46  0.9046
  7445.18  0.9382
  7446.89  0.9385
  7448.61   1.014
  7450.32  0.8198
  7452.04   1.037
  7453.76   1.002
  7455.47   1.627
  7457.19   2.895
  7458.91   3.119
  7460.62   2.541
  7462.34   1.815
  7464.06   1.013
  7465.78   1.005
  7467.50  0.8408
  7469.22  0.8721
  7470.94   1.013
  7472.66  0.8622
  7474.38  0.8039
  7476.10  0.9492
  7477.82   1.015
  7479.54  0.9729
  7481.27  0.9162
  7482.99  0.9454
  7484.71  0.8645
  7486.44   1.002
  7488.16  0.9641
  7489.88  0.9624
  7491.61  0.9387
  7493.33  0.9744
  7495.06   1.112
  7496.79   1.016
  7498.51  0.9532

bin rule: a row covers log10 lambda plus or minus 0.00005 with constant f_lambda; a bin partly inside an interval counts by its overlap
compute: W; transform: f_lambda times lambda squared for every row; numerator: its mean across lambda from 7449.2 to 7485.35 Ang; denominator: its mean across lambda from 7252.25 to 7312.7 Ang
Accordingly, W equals 1.4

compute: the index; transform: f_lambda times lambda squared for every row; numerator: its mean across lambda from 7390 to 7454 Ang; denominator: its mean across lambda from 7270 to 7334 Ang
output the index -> 1.6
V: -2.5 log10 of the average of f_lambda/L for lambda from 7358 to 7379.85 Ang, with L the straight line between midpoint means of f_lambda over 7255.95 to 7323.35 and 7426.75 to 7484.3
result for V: 0.344 mag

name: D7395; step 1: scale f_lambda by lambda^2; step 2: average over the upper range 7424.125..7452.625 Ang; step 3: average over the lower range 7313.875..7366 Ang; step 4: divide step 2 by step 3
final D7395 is 2.15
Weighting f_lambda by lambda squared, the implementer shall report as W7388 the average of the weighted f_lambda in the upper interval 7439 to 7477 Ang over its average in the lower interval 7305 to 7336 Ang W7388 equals 1.40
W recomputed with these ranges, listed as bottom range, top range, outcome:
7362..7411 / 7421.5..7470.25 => 1.96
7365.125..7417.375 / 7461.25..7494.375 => 1.06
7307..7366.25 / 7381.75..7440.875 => 1.63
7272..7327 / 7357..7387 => 0.99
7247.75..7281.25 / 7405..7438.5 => 2.03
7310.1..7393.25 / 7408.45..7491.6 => 1.61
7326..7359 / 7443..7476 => 1.42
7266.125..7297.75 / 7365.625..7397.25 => 1.03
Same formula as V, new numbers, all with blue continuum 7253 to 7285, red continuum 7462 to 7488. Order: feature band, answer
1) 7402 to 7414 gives 0.07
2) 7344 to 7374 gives 0.03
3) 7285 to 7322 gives 0.01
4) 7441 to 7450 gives 0.05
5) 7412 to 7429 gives -0.20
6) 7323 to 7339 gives 0.03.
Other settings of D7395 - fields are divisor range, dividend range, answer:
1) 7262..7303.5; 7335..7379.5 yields 1.00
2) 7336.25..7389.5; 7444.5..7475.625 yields 1.44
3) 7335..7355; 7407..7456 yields 1.74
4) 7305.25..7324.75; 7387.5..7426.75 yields 1.10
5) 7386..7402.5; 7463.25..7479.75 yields 1.01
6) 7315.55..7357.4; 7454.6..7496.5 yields 1.34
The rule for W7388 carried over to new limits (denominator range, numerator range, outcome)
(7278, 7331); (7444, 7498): 1.29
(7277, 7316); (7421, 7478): 1.85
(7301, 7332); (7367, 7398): 1.02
